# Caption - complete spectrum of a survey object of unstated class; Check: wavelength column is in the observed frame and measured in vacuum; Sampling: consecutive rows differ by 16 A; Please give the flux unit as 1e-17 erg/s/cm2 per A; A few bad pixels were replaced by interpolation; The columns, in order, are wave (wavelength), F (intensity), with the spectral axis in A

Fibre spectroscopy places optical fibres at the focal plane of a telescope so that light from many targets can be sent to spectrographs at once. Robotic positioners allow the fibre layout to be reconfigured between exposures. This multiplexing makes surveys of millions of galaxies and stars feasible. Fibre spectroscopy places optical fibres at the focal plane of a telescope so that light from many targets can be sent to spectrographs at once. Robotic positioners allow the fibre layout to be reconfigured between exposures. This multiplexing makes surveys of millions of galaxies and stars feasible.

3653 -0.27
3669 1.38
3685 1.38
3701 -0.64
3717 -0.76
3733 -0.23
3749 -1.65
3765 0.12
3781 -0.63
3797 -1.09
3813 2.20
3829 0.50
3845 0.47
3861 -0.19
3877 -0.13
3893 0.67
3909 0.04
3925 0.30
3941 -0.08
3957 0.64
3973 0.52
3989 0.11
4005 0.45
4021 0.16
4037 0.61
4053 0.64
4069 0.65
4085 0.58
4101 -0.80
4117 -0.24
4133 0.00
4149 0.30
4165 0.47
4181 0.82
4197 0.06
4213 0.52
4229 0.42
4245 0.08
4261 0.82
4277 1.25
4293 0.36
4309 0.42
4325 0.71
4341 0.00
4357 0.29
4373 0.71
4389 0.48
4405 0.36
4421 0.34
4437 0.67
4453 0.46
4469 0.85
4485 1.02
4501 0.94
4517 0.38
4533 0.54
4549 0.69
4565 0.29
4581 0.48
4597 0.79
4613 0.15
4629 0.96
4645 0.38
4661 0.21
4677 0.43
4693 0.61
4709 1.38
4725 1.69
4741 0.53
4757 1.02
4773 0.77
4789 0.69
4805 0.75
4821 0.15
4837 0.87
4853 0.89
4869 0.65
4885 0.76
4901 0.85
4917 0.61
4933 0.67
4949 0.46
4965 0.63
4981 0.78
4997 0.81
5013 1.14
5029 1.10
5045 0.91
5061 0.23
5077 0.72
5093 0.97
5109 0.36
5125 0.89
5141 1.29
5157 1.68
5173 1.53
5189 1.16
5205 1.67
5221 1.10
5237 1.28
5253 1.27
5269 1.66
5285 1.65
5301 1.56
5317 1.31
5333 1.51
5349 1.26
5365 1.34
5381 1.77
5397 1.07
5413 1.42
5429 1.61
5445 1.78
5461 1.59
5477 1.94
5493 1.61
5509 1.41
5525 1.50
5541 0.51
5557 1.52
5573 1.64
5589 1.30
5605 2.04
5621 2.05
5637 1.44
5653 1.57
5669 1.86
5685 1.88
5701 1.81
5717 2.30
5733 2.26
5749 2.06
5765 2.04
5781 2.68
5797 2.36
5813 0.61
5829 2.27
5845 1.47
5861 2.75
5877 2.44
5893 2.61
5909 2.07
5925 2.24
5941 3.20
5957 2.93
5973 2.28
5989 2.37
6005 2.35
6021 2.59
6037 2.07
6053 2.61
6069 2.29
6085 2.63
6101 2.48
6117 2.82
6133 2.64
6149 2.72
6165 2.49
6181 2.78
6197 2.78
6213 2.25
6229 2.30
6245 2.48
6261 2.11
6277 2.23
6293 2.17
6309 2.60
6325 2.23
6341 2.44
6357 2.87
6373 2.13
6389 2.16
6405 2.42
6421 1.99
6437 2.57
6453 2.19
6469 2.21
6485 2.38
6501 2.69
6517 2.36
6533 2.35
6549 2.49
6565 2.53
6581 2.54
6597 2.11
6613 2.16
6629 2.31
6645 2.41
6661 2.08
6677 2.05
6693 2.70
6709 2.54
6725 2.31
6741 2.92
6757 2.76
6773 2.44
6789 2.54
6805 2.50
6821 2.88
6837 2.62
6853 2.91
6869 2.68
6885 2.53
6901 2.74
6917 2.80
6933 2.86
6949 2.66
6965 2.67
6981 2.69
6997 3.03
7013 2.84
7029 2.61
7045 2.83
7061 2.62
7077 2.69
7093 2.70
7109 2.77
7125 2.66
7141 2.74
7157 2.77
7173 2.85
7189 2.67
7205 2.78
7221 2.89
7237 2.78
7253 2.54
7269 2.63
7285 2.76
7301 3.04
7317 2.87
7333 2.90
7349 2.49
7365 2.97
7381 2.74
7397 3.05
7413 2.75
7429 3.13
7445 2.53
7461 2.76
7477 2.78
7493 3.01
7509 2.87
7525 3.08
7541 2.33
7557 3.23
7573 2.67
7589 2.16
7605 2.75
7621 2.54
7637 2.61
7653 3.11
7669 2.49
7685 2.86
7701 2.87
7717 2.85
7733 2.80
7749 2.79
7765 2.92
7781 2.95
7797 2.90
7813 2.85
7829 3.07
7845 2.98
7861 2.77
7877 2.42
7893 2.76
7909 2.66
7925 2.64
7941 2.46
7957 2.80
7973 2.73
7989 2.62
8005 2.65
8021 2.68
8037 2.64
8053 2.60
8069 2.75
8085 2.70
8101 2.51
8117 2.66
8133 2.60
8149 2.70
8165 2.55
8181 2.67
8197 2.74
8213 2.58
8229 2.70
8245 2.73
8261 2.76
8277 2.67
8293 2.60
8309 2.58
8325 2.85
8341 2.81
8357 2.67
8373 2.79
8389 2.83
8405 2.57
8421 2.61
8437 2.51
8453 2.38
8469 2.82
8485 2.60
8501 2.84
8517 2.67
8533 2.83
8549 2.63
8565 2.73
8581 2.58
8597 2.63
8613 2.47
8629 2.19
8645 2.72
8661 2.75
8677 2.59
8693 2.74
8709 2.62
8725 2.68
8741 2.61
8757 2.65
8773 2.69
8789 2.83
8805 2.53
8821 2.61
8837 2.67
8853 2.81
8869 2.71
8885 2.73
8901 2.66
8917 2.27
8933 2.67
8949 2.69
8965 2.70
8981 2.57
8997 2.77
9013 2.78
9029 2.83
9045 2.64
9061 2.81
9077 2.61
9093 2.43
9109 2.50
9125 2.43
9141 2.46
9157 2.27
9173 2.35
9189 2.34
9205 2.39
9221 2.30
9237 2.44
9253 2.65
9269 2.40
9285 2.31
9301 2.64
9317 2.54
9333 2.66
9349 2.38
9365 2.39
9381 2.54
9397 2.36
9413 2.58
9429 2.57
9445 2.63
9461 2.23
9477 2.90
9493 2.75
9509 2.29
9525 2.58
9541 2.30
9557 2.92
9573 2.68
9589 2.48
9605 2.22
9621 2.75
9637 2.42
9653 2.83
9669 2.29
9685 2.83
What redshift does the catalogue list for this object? 0.29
